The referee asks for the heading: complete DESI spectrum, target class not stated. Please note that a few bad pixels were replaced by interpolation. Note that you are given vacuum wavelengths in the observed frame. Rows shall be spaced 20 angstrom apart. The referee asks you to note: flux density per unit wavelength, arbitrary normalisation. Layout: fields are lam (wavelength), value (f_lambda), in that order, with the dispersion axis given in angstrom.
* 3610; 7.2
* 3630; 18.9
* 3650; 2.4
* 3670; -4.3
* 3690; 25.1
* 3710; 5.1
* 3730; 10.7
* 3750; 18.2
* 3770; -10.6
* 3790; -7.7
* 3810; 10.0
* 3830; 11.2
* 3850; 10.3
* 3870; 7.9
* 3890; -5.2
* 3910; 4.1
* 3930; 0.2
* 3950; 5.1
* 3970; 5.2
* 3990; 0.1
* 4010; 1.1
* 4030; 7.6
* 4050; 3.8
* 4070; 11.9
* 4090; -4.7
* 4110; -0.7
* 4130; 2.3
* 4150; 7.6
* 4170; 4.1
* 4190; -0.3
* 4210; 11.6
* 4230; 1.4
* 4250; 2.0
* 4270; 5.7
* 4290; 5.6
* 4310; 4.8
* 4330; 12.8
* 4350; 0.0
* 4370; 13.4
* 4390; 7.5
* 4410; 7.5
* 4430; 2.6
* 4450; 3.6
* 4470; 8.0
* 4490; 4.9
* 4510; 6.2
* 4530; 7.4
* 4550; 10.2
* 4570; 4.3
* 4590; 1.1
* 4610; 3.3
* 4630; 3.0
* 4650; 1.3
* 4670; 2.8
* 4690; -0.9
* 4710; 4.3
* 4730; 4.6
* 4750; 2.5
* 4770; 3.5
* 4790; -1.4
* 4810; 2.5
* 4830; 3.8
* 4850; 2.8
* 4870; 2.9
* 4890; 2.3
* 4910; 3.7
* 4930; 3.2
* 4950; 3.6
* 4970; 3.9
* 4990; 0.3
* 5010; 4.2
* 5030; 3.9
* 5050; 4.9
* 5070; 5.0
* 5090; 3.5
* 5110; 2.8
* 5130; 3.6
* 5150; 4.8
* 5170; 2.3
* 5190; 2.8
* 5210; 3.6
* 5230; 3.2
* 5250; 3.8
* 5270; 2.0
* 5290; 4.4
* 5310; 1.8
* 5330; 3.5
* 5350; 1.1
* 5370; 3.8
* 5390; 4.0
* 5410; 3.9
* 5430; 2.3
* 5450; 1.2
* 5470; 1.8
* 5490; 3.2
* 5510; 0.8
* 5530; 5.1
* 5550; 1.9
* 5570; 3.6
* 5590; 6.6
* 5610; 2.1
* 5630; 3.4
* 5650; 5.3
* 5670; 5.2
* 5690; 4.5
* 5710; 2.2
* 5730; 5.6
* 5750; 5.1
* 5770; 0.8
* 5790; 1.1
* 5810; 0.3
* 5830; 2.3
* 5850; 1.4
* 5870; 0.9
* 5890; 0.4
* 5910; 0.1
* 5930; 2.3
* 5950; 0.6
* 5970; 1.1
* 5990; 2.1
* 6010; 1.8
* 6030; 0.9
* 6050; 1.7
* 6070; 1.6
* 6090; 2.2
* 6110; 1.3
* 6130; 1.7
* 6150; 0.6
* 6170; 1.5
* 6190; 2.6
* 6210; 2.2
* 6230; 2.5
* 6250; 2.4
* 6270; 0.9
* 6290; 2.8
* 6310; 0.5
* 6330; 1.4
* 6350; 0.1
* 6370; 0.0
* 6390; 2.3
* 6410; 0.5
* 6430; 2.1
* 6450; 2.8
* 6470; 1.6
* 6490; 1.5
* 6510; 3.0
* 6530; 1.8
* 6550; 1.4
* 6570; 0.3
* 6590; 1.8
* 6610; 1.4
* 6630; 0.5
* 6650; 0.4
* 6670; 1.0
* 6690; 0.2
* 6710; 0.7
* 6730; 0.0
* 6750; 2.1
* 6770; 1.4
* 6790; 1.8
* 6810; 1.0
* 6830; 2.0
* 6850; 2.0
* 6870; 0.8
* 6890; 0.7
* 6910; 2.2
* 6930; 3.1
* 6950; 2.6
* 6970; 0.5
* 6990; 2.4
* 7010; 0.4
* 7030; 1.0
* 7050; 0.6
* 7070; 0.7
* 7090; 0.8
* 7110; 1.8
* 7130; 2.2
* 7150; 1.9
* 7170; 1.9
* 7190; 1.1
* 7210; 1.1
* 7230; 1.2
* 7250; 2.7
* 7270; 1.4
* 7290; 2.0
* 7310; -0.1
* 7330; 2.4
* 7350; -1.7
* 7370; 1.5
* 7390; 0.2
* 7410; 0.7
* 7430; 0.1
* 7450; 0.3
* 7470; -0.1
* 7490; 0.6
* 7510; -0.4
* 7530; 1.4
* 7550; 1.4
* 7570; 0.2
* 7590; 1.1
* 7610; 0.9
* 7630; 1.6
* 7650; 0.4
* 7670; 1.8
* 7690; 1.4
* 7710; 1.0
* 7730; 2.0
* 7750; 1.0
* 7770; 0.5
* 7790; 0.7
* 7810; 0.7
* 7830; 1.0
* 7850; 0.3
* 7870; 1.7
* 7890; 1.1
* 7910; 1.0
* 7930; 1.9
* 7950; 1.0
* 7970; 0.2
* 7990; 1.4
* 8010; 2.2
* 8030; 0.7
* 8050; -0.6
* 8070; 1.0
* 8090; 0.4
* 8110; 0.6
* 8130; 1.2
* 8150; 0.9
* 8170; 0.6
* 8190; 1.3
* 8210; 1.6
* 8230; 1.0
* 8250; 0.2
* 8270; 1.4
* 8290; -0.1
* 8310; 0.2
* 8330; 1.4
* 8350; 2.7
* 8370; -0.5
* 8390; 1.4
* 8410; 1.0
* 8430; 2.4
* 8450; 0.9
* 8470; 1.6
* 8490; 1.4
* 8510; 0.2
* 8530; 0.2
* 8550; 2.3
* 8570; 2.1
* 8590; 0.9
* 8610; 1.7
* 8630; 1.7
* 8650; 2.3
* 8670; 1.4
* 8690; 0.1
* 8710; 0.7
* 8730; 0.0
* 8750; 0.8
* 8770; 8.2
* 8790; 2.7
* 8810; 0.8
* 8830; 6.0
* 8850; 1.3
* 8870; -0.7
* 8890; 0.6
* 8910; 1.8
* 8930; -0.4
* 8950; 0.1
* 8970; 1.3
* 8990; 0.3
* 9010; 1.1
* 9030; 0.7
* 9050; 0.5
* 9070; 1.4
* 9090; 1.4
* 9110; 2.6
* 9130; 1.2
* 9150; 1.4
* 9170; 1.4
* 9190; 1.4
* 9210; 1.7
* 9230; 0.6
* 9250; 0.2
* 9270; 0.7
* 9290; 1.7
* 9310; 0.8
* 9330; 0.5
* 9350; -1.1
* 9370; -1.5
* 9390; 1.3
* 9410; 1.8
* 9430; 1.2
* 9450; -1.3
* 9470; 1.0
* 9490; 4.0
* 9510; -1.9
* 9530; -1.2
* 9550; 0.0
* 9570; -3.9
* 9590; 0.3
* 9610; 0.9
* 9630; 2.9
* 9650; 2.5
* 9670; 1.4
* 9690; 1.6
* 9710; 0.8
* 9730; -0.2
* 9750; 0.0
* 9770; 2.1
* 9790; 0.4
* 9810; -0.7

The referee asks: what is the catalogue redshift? 1.354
